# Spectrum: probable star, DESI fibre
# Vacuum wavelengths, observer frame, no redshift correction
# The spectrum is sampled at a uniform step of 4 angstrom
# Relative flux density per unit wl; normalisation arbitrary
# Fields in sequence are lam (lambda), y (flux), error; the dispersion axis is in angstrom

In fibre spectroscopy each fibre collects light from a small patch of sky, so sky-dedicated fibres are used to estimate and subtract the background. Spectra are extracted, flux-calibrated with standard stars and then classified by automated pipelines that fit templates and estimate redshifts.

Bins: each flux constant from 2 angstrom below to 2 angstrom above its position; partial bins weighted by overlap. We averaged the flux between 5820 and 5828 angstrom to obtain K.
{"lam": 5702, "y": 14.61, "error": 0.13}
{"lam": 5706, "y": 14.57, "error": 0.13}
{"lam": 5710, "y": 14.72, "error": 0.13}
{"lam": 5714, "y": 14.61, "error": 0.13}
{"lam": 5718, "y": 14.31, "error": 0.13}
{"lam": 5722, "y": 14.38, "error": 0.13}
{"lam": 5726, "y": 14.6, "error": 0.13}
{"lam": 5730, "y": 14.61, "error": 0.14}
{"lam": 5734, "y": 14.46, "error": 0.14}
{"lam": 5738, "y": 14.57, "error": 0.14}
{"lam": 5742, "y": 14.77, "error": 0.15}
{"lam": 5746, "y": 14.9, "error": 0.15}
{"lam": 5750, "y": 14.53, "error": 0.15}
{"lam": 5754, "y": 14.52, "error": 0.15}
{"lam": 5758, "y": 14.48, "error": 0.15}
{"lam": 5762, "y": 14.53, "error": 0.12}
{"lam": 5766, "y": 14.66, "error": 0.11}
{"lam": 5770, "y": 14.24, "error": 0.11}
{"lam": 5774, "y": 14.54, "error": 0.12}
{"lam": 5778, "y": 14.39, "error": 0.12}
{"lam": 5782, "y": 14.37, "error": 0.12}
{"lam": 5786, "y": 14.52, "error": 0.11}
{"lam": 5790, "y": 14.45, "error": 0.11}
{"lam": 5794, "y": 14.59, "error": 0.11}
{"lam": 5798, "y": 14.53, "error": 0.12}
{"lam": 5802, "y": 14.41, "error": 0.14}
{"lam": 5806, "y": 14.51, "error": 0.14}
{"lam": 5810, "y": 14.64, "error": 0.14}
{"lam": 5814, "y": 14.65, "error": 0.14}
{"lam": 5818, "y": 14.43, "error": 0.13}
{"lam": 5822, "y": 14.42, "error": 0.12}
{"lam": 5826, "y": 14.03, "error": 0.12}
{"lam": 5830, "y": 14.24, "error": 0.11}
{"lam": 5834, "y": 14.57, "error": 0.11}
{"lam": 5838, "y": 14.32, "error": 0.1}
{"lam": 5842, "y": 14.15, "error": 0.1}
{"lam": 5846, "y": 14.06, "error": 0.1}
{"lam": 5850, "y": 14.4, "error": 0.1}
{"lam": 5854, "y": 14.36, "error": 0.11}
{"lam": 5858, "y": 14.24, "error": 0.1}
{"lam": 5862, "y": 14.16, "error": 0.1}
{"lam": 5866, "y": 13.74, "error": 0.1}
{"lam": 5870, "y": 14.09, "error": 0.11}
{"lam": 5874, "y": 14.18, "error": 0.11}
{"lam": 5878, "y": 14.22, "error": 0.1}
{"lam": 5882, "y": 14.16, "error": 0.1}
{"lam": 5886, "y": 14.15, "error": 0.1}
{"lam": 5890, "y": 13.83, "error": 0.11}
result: 14.2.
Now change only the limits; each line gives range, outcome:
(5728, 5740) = 14.5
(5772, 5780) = 14.5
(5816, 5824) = 14.4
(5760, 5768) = 14.6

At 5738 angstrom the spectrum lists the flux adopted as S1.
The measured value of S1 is 14.57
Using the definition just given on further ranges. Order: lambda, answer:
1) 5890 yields 13.83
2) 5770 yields 14.24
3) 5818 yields 14.43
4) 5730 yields 14.61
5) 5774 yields 14.54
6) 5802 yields 14.41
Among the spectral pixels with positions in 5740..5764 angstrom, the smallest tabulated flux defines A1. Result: 14.48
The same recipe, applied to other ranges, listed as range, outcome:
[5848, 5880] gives 13.74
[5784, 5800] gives 14.45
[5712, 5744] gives 14.31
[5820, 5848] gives 14.03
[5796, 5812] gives 14.41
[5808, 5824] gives 14.42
